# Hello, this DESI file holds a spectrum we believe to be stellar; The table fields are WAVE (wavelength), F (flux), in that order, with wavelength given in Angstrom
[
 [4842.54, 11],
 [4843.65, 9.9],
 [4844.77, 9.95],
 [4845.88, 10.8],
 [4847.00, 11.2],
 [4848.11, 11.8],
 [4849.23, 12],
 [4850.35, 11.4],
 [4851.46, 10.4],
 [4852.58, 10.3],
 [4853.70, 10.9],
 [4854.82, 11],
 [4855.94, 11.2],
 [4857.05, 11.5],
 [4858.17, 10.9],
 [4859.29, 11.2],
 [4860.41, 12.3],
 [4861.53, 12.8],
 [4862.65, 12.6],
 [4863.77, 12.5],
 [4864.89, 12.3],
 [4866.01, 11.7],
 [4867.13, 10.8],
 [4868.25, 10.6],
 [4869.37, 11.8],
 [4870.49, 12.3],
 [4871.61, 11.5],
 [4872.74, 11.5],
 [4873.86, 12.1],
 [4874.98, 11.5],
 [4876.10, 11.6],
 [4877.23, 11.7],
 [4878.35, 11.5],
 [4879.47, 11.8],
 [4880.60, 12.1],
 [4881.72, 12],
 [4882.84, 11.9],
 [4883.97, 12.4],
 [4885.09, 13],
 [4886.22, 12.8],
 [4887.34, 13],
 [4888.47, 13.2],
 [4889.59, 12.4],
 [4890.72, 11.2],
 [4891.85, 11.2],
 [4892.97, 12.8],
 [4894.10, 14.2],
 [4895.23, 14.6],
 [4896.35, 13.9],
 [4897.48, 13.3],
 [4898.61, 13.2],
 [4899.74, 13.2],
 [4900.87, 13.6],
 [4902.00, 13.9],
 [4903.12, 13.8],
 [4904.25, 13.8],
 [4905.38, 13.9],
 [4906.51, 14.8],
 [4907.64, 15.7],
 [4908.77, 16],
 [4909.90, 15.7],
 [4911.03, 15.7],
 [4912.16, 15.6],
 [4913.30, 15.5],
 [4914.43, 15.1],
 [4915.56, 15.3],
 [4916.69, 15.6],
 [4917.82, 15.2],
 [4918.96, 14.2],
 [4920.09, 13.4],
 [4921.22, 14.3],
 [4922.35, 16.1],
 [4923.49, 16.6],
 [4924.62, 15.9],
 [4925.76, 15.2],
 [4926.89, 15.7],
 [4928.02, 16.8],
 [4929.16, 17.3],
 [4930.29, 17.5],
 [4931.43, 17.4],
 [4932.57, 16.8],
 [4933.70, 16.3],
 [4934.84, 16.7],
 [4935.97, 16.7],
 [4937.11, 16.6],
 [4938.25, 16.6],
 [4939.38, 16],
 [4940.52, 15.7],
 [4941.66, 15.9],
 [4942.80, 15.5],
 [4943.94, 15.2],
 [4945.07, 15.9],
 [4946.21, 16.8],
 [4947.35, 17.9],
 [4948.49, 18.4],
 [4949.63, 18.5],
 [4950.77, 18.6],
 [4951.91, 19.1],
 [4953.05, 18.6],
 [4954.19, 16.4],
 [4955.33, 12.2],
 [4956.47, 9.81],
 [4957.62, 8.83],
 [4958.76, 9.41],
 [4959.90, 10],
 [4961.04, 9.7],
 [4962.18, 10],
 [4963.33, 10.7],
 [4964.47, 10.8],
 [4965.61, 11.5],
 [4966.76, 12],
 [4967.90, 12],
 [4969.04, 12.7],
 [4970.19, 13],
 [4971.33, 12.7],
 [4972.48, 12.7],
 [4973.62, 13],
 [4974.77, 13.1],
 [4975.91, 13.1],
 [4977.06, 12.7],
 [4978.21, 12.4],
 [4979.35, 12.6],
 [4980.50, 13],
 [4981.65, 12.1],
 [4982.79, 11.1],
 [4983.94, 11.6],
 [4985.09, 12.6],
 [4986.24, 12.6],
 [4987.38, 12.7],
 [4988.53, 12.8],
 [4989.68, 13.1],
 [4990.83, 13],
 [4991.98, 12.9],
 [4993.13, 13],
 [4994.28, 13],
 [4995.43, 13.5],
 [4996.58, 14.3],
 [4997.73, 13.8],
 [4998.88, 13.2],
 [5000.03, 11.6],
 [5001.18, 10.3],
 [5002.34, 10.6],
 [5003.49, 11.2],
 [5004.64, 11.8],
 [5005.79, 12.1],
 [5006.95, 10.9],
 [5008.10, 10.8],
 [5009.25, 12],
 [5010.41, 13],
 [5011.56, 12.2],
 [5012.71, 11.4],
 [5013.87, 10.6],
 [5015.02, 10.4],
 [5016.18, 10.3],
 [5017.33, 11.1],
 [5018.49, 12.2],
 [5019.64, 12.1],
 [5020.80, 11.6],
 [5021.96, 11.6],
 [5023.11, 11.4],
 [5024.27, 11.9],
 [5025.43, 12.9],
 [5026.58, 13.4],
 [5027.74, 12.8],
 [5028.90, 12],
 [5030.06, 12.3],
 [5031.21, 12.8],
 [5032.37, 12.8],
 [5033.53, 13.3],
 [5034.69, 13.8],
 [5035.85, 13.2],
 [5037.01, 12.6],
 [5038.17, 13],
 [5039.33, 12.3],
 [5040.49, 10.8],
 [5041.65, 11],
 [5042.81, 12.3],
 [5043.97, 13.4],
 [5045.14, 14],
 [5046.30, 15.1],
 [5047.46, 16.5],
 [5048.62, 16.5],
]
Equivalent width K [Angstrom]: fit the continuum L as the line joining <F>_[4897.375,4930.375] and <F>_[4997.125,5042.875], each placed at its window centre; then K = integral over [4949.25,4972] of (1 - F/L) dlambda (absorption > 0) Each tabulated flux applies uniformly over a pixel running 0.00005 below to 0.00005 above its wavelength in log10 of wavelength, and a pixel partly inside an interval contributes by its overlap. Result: 1.6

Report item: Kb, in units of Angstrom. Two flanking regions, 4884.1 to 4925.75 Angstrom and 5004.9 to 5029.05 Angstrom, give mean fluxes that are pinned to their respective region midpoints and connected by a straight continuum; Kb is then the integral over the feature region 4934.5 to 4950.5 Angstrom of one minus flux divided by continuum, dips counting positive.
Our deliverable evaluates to -3.90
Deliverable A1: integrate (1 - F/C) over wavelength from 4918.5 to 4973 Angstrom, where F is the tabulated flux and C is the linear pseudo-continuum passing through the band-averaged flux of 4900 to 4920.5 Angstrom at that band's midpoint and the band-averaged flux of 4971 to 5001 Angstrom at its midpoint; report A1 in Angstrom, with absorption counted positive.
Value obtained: -3.3 Angstrom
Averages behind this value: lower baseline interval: 14.8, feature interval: 14.7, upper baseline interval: 12.7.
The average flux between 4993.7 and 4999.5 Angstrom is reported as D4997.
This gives 13.6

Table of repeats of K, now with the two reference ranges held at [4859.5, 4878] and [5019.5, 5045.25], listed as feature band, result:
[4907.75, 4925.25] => -4.86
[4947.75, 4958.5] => -2.92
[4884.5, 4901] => -1.52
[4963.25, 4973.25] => 0.10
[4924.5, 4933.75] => -3.47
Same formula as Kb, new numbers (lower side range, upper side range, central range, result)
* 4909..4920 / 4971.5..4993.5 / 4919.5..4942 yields -2.40 Angstrom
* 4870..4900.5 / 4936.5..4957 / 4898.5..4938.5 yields -2.47 Angstrom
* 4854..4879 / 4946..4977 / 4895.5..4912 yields -2.72 Angstrom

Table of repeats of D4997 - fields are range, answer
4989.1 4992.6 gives 13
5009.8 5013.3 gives 12.2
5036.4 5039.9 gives 12.6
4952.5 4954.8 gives 17.4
